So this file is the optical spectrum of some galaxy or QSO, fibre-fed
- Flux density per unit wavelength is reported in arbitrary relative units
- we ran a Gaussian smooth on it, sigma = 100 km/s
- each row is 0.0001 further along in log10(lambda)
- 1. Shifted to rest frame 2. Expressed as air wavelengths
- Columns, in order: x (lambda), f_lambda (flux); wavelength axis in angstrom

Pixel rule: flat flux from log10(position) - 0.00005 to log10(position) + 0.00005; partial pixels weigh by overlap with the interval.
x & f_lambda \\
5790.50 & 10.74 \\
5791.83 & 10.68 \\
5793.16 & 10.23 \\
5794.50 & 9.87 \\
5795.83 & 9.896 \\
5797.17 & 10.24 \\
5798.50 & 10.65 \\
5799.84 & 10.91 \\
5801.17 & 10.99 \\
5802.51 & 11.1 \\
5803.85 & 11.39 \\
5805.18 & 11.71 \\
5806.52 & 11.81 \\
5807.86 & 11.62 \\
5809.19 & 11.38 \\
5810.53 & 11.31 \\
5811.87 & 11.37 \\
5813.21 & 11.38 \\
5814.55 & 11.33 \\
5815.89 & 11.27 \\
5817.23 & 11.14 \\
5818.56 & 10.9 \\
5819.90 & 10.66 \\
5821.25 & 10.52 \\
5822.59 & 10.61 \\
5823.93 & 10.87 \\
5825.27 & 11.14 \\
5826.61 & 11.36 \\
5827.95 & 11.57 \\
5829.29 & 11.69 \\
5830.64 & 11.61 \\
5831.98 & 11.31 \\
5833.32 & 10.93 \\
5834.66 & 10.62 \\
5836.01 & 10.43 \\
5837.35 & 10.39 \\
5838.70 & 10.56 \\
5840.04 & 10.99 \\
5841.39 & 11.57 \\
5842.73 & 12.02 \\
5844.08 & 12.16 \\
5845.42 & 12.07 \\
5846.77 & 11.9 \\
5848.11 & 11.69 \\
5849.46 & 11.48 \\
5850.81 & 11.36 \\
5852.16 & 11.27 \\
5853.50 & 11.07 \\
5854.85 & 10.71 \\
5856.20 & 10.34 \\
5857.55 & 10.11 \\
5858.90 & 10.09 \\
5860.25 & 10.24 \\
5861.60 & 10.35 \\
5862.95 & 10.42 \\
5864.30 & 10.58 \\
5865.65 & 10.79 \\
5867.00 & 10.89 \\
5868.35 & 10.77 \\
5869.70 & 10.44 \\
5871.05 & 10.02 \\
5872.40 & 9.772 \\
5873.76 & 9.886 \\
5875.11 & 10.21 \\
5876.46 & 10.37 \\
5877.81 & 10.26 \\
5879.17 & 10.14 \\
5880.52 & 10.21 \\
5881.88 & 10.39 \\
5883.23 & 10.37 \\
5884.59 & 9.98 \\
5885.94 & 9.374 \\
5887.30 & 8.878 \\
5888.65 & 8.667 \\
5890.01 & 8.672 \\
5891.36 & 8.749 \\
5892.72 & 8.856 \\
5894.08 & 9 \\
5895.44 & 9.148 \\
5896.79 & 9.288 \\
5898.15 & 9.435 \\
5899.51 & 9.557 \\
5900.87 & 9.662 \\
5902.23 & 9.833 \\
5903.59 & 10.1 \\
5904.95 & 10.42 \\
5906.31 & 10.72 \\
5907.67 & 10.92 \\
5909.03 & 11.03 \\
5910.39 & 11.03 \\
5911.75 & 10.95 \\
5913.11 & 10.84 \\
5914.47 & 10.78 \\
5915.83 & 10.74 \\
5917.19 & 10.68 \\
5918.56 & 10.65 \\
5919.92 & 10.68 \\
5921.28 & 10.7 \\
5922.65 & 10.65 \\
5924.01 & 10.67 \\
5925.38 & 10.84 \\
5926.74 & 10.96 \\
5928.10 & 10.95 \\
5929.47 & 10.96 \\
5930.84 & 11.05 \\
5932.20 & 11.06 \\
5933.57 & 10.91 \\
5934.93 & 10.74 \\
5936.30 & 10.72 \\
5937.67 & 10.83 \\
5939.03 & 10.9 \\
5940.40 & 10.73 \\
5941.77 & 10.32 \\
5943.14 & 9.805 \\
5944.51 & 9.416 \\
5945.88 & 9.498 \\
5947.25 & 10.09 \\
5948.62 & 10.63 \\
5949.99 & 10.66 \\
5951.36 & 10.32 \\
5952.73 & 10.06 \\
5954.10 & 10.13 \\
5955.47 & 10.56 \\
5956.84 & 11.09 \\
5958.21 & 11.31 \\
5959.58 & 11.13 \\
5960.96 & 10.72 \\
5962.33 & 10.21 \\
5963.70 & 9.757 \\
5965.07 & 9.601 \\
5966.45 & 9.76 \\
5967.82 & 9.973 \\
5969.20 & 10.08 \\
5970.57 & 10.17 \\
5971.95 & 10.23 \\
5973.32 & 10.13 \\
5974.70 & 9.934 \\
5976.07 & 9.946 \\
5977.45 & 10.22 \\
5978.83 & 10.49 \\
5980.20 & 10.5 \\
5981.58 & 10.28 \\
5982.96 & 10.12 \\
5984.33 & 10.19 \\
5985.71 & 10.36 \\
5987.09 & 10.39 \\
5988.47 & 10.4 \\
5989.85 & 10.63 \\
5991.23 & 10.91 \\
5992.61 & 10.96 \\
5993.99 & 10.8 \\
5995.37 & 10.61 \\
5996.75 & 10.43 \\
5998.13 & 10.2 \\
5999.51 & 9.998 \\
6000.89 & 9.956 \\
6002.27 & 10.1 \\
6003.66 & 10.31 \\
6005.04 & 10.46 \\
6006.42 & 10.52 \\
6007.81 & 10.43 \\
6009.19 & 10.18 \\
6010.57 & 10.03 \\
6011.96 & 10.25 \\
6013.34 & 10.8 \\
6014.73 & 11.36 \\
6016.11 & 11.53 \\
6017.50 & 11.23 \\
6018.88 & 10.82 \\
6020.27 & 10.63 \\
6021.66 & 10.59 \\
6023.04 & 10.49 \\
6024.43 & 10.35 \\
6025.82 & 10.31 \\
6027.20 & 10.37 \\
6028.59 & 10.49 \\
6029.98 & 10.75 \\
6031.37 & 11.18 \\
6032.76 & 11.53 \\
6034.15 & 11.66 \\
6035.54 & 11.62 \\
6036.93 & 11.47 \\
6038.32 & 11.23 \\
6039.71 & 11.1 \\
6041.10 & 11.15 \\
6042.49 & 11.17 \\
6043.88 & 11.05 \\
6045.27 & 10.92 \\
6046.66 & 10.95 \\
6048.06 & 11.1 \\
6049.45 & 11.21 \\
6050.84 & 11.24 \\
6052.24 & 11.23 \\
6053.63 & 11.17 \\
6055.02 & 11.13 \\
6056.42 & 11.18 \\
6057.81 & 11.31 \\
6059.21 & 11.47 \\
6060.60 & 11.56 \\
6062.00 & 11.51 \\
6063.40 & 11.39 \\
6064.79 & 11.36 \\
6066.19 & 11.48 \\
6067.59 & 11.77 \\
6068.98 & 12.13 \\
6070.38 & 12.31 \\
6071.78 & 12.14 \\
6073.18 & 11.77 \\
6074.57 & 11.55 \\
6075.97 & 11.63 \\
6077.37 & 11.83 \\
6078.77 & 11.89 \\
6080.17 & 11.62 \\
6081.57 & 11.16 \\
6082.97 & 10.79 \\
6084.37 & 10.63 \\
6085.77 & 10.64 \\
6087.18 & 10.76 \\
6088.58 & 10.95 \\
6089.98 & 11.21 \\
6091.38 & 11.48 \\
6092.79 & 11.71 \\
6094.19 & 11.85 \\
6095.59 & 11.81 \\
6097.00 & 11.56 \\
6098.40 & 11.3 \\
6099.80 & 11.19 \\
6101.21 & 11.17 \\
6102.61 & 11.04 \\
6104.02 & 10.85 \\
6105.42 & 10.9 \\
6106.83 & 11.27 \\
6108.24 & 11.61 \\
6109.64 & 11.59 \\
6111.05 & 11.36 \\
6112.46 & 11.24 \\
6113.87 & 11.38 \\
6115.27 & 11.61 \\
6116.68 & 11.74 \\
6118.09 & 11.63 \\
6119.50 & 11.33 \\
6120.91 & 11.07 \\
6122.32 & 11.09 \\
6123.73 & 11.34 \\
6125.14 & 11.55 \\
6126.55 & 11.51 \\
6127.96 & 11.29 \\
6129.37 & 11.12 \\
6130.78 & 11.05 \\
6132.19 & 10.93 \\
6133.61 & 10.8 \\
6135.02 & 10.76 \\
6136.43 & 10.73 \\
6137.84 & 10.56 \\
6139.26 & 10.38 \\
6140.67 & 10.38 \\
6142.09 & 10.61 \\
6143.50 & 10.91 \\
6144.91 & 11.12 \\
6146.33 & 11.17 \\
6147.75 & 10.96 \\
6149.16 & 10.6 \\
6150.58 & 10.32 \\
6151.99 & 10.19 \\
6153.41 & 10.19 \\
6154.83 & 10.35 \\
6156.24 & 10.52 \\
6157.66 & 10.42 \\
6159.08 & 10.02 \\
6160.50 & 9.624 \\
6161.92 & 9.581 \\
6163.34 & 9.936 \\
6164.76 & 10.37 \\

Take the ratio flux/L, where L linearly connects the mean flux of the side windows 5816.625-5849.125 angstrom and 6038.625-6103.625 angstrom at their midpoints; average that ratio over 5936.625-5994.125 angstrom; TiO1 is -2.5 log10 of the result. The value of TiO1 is 0.10 mag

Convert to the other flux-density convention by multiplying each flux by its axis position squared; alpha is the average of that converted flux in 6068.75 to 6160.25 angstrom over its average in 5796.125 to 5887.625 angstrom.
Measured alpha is 1.12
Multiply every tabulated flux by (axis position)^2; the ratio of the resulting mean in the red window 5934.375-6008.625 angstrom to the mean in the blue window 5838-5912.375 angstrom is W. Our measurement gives 1.0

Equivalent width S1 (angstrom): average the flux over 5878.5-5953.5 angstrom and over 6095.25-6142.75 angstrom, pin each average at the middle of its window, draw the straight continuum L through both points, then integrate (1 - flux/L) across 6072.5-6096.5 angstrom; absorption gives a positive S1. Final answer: -0.8 angstrom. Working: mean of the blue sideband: 10.2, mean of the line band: 11.4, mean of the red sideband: 11.2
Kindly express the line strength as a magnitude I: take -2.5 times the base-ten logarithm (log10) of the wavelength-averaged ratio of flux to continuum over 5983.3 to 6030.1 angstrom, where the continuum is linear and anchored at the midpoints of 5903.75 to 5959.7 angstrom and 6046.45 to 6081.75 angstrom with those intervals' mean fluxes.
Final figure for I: 0.06 mag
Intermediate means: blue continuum 10.7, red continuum 11.5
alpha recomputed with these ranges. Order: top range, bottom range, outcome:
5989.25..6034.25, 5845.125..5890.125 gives 1.07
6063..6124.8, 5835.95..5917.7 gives 1.18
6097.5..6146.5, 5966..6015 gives 1.13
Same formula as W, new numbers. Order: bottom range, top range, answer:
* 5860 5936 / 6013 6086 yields 1.15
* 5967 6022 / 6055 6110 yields 1.13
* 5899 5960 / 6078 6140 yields 1.12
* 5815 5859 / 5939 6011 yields 0.97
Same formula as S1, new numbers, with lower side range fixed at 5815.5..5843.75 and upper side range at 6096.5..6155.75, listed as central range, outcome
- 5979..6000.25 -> 1.2 angstrom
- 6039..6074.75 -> -1.1 angstrom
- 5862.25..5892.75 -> 3.0 angstrom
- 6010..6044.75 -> 0.4 angstrom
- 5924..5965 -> 1.9 angstrom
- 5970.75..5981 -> 0.8 angstrom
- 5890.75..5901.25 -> 1.8 angstrom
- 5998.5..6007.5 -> 0.7 angstrom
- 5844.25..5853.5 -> -0.5 angstrom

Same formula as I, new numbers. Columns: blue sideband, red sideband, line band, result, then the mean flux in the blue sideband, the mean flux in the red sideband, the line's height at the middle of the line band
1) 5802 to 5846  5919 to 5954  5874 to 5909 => 0.113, 11.2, 10.6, 10.8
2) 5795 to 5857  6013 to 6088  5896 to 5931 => 0.065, 11.2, 11.2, 11.2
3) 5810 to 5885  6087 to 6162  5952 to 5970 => 0.059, 10.9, 11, 10.9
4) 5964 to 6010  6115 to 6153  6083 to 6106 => -0.039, 10.3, 11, 10.8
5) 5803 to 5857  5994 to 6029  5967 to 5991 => 0.040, 11.2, 10.5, 10.6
